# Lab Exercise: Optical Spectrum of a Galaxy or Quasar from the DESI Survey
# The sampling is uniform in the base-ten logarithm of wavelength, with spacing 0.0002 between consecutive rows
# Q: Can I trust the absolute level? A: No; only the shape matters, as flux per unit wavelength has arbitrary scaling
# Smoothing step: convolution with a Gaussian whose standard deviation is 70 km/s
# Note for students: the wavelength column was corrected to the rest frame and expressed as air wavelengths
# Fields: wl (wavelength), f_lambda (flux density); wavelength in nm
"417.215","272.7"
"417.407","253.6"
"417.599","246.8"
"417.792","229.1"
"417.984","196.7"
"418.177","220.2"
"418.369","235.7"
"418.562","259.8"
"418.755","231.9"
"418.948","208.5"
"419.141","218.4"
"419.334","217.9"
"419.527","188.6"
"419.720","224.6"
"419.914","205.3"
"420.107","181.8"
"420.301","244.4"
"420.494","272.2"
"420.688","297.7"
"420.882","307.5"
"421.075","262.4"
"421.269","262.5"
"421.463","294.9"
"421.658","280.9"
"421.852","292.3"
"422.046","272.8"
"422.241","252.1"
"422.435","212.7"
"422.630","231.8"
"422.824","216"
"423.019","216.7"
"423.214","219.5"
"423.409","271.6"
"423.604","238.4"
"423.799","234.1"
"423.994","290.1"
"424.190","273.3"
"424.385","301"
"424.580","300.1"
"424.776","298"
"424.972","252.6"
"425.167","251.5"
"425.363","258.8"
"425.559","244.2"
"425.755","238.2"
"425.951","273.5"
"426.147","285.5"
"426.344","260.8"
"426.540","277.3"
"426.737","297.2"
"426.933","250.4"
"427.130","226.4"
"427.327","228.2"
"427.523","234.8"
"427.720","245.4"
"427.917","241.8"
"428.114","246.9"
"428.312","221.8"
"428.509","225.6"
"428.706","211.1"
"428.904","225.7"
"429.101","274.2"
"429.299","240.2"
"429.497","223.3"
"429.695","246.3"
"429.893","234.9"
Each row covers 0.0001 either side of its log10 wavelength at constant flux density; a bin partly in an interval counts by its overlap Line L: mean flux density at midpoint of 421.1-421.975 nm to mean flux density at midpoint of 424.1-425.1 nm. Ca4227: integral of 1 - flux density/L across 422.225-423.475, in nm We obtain 0.24 nm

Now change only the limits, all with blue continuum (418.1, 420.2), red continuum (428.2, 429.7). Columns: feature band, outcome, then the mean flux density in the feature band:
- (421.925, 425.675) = -0.50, 255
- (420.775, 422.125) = -0.37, 282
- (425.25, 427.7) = -0.29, 256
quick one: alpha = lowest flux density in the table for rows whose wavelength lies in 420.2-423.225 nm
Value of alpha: 212.7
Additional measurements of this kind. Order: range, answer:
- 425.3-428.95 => 211.1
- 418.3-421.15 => 181.8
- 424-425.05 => 252.6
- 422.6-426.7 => 216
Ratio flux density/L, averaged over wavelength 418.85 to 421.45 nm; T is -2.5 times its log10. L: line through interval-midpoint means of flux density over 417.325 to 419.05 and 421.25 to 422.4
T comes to 0.07 mag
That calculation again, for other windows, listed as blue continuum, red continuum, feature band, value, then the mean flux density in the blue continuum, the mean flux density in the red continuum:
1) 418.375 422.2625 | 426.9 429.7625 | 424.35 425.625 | -0.13 mag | 248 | 236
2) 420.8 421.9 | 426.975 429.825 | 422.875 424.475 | 0.05 mag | 283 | 235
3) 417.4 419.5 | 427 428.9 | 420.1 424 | -0.12 mag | 227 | 231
